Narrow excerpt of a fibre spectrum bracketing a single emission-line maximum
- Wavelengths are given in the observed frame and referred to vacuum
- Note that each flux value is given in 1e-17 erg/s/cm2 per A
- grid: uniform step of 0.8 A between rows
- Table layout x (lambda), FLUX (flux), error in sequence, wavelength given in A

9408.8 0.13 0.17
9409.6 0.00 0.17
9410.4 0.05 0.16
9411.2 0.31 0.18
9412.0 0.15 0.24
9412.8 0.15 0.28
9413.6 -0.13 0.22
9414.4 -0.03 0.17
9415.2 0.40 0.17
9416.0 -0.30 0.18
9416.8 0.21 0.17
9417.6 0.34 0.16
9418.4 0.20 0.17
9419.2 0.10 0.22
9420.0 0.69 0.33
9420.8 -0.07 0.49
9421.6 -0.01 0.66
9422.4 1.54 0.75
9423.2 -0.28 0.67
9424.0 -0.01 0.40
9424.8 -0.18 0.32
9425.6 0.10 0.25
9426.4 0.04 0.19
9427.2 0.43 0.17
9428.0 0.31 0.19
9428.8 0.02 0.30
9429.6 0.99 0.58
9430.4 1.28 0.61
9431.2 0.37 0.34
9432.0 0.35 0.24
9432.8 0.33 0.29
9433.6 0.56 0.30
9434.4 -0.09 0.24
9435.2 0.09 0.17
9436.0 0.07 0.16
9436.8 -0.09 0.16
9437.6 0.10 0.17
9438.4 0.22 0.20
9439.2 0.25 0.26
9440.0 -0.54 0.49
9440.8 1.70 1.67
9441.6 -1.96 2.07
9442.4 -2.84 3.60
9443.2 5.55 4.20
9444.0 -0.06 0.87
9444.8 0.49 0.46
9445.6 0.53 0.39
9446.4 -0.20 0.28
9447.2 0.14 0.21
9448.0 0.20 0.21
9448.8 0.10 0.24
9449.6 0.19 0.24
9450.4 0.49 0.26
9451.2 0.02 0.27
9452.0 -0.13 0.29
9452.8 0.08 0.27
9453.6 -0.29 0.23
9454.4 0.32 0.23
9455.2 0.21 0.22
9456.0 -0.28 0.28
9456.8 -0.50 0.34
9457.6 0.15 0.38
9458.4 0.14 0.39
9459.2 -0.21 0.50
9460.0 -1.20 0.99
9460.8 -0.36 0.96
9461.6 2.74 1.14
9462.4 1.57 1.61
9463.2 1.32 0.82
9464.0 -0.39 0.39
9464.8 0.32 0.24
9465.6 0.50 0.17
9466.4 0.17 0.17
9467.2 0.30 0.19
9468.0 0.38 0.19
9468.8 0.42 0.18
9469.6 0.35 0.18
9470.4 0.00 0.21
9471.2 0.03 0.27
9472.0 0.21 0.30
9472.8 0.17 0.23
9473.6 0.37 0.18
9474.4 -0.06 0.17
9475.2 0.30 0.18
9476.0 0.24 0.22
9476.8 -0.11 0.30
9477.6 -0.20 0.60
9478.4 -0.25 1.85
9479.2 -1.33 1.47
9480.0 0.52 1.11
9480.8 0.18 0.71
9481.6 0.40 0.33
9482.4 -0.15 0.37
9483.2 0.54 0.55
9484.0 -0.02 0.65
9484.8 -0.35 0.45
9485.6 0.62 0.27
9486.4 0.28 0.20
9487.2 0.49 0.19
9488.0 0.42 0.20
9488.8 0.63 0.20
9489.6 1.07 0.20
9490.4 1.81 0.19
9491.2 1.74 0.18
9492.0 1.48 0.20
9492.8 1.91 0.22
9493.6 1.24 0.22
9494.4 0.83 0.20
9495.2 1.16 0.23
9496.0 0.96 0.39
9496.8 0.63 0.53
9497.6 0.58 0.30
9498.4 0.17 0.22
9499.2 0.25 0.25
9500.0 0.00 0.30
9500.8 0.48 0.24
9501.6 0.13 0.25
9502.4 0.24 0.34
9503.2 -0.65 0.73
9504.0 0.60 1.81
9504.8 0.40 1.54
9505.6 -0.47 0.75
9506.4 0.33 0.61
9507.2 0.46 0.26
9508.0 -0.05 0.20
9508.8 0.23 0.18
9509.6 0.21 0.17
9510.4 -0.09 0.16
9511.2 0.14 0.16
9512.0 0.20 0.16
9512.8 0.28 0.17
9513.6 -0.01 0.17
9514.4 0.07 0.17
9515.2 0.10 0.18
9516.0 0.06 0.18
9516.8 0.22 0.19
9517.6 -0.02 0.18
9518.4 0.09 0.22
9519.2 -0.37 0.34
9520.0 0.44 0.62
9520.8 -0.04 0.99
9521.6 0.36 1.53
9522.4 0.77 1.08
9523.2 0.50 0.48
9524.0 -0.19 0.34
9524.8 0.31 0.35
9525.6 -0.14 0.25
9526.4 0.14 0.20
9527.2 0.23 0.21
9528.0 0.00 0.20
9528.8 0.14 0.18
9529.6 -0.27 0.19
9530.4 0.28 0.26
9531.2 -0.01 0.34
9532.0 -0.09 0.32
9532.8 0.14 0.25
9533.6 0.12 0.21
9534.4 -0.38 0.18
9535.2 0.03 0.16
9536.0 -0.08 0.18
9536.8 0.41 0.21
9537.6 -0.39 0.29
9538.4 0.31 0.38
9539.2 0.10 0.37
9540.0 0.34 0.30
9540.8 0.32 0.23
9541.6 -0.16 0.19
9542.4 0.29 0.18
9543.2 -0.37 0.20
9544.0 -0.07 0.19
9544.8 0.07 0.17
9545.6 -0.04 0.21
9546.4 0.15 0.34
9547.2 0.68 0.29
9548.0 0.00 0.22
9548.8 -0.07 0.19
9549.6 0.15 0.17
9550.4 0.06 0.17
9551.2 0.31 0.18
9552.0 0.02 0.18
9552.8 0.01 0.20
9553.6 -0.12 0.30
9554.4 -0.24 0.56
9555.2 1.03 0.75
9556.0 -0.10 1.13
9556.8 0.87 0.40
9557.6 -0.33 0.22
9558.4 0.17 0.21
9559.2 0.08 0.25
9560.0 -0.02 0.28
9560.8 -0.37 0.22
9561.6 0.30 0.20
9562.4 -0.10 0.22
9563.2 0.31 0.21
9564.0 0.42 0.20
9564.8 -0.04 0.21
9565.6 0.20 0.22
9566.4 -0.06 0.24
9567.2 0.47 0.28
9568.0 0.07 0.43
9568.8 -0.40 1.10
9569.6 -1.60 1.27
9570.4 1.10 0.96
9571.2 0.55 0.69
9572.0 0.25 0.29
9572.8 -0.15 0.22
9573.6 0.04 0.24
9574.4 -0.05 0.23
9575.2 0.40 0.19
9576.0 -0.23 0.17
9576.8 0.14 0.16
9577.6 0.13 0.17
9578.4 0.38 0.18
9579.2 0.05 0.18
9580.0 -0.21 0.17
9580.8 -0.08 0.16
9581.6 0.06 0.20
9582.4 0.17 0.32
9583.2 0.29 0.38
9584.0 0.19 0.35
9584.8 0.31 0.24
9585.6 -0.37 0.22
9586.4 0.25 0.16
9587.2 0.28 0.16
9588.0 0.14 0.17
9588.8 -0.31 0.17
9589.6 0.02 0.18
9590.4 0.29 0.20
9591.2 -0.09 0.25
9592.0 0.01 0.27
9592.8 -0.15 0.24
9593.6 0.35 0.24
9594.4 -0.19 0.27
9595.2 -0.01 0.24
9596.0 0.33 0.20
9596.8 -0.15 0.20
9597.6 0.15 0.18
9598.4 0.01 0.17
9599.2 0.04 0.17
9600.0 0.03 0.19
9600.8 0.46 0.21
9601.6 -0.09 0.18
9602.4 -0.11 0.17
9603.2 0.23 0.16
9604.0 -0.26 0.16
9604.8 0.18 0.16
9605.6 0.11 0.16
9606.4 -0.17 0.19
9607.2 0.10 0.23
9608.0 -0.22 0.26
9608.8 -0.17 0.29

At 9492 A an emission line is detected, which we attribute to [O III]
